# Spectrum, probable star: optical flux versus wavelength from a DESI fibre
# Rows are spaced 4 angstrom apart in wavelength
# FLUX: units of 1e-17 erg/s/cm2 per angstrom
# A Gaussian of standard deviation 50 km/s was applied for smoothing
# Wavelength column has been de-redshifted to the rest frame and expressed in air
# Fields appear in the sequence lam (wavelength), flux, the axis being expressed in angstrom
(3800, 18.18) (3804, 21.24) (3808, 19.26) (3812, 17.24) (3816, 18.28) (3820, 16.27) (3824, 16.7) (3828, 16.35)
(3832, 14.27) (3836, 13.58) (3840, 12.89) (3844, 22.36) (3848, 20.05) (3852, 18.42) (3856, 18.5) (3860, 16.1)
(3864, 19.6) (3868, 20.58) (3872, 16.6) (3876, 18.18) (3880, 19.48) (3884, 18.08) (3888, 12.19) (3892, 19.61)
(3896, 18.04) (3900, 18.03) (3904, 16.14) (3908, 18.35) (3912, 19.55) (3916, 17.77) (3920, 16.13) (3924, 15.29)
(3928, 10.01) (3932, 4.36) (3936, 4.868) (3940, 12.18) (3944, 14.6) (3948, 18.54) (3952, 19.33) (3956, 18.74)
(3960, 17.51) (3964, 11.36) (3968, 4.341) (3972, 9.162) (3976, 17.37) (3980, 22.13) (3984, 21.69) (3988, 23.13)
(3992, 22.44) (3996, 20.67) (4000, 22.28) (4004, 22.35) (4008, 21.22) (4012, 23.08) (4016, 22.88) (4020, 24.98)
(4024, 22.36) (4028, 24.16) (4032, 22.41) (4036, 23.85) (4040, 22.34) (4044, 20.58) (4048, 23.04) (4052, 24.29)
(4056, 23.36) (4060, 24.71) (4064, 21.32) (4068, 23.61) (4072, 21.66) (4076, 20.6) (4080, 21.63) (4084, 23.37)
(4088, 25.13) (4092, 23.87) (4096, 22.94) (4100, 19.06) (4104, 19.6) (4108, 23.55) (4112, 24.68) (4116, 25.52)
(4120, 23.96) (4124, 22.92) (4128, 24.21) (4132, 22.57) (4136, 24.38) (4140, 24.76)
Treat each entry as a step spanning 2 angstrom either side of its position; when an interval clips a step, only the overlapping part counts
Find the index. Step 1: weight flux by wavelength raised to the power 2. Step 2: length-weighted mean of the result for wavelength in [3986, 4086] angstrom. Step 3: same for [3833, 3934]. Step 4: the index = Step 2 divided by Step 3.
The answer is 1.5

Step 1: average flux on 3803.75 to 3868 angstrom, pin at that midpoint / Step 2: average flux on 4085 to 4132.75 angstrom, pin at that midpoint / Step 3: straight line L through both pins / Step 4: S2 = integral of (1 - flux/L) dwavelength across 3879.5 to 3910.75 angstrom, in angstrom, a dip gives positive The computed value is 2.2 angstrom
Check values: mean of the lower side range 17.6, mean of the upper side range 23.2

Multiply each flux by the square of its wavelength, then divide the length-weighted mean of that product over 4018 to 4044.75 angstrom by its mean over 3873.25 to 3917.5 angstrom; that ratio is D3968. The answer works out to 1.39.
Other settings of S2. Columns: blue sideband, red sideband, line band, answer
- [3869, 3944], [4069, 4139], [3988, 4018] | -5.0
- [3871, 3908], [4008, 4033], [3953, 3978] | 8.9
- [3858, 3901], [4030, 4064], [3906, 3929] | 3.1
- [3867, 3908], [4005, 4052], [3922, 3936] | 7.3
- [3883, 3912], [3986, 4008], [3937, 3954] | 3.6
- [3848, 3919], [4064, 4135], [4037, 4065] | -1.5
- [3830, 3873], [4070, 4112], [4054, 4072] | -1.1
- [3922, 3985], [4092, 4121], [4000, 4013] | -4.1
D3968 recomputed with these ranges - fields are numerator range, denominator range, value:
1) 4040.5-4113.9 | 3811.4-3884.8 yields 1.44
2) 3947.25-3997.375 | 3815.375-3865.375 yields 1.08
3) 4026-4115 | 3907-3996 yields 1.56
